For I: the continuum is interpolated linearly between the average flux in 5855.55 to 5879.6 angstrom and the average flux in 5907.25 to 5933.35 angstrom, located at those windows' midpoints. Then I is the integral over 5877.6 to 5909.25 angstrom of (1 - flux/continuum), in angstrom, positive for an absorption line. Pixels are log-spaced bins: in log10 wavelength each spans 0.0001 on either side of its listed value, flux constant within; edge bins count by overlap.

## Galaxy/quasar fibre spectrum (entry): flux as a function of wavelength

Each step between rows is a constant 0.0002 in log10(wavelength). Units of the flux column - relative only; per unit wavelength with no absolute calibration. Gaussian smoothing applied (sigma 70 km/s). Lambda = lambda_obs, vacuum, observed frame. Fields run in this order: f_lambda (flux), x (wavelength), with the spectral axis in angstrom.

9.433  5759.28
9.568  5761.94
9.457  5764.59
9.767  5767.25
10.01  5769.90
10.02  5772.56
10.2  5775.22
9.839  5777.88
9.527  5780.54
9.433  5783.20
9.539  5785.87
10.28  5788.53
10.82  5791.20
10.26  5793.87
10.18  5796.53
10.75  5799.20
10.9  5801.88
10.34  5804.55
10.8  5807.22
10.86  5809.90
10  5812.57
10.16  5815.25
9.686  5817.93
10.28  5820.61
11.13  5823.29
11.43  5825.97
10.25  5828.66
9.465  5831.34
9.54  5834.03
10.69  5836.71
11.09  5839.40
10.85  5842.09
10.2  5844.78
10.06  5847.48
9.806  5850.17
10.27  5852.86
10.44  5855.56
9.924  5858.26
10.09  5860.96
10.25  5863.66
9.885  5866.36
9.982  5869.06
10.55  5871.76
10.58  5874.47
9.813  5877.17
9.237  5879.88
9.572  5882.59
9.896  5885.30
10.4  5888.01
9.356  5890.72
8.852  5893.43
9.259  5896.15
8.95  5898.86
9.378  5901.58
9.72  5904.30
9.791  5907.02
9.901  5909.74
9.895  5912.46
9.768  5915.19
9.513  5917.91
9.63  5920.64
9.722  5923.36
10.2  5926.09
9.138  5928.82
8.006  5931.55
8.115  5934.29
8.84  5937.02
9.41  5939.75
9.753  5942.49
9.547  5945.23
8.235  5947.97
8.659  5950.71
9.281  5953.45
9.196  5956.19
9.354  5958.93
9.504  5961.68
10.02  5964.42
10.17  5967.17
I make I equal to 0.99 angstrom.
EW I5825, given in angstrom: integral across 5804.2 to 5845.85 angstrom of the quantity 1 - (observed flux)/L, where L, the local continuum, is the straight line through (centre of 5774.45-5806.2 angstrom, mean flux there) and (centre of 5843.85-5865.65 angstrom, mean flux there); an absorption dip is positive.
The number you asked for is -1.2 angstrom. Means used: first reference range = 10.2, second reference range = 10.1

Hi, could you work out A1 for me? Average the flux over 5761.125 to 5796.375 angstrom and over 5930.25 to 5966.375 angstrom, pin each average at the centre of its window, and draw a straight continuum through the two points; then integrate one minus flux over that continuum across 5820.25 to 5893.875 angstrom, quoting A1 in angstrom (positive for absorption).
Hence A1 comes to -4.7 angstrom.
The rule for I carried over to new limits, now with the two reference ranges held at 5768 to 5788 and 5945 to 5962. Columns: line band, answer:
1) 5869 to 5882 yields -0.9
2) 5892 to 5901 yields 0.2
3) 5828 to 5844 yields -1.3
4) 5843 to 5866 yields -1.6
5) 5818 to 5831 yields -1.3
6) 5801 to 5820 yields -1.4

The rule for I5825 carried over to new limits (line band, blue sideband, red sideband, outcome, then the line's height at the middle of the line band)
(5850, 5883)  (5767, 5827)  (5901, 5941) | -0.89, 9.79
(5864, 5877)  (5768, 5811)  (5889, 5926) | -0.60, 9.76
